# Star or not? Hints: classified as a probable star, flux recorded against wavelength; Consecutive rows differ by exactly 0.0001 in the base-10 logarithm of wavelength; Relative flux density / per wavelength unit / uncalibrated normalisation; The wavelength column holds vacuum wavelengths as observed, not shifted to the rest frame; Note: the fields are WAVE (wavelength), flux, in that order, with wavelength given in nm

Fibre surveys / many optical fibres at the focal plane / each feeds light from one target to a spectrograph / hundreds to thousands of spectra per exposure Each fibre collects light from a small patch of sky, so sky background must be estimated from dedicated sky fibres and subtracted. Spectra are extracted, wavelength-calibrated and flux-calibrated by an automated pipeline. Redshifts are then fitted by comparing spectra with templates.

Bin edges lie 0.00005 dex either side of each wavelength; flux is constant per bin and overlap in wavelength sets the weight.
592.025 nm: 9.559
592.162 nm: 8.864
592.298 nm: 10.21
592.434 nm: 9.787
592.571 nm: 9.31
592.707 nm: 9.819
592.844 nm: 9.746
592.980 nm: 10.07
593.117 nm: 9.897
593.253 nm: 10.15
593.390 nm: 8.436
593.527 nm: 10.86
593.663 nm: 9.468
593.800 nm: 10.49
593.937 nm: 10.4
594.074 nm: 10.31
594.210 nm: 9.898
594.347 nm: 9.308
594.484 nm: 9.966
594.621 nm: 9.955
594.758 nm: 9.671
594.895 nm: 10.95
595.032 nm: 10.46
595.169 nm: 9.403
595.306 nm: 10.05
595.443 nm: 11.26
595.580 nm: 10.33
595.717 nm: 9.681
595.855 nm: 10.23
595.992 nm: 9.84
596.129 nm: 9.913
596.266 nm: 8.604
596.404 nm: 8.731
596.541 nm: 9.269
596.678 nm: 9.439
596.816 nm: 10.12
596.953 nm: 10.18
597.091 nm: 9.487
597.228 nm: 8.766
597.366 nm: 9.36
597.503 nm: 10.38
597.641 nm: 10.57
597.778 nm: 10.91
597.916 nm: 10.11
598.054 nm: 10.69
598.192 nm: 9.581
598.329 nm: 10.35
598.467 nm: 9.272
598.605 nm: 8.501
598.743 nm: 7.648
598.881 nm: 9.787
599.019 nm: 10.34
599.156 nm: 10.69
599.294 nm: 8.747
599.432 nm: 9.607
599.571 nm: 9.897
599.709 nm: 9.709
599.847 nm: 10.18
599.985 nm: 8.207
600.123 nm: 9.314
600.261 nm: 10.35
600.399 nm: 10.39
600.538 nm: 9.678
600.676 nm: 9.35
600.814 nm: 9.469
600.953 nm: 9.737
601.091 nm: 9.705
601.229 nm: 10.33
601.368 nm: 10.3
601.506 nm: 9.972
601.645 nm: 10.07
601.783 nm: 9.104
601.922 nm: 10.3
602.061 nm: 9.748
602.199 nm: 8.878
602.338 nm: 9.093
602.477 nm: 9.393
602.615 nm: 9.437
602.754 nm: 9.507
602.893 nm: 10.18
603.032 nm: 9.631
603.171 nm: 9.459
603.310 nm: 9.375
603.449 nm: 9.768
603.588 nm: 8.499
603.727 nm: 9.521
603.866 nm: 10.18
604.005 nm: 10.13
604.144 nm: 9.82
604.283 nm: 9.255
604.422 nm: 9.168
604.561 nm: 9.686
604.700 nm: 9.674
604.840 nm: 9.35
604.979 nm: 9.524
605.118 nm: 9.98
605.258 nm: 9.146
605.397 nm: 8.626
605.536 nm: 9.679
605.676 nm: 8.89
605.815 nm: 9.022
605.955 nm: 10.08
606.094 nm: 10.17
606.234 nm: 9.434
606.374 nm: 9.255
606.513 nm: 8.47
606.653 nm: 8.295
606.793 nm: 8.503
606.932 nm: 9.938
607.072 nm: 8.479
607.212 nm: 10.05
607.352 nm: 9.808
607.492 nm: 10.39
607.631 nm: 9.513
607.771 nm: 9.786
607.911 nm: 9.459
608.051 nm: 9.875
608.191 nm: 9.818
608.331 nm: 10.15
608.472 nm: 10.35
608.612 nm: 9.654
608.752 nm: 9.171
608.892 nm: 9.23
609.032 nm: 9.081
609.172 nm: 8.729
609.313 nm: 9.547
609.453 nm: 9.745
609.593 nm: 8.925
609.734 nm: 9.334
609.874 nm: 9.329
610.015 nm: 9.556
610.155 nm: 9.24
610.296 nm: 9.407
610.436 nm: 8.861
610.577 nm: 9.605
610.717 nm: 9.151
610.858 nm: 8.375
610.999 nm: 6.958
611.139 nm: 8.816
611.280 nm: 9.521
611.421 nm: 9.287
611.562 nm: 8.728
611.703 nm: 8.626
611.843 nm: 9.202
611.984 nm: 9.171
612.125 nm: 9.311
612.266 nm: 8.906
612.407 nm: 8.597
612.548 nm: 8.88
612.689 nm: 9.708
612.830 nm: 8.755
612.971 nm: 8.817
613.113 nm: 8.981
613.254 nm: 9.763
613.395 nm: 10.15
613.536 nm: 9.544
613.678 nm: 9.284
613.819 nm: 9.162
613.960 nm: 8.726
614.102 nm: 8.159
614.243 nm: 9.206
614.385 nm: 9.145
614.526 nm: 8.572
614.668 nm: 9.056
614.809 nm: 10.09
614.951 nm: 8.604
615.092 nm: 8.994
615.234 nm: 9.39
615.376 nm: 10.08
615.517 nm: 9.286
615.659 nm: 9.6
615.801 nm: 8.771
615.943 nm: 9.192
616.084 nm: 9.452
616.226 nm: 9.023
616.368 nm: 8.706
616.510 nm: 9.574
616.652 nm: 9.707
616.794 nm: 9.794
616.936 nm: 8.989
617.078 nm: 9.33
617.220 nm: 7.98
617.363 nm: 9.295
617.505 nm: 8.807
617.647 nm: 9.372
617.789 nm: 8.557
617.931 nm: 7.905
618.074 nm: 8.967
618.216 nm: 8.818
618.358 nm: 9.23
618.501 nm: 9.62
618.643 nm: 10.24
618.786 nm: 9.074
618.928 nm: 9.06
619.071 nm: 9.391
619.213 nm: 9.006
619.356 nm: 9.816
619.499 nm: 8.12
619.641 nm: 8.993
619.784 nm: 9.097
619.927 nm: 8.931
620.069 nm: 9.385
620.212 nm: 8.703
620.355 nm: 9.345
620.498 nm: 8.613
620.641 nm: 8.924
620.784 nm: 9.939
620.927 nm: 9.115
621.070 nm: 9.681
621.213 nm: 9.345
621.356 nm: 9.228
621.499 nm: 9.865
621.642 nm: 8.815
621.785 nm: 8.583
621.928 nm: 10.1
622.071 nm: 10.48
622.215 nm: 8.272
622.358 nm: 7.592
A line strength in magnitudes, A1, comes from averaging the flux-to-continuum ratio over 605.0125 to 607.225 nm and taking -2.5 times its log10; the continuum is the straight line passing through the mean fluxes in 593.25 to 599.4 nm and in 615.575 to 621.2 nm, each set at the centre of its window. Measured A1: 0.03 mag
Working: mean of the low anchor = 9.83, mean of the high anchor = 9.13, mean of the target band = 9.23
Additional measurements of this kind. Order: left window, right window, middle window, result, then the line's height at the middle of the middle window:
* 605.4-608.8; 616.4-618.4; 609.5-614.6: 0.03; 9.26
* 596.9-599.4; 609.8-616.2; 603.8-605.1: -0.02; 9.47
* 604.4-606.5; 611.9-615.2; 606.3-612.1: 0.00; 9.28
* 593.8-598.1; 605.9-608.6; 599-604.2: 0.01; 9.76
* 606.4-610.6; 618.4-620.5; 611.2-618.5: 0.02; 9.27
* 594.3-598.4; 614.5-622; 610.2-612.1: 0.06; 9.42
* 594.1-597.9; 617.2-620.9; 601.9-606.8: 0.02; 9.59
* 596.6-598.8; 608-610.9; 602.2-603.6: 0.02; 9.57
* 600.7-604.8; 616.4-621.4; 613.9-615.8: 0.01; 9.26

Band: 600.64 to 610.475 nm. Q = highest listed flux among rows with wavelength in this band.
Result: 10.39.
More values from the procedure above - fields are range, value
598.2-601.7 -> 10.69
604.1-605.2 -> 9.98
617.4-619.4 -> 10.24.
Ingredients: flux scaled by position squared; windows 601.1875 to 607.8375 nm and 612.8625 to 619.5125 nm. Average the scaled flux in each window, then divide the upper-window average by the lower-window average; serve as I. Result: 1.0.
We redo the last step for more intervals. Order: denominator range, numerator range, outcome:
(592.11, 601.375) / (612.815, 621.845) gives 1.00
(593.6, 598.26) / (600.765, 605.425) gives 0.99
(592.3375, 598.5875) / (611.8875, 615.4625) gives 0.98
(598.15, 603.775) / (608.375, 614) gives 0.99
